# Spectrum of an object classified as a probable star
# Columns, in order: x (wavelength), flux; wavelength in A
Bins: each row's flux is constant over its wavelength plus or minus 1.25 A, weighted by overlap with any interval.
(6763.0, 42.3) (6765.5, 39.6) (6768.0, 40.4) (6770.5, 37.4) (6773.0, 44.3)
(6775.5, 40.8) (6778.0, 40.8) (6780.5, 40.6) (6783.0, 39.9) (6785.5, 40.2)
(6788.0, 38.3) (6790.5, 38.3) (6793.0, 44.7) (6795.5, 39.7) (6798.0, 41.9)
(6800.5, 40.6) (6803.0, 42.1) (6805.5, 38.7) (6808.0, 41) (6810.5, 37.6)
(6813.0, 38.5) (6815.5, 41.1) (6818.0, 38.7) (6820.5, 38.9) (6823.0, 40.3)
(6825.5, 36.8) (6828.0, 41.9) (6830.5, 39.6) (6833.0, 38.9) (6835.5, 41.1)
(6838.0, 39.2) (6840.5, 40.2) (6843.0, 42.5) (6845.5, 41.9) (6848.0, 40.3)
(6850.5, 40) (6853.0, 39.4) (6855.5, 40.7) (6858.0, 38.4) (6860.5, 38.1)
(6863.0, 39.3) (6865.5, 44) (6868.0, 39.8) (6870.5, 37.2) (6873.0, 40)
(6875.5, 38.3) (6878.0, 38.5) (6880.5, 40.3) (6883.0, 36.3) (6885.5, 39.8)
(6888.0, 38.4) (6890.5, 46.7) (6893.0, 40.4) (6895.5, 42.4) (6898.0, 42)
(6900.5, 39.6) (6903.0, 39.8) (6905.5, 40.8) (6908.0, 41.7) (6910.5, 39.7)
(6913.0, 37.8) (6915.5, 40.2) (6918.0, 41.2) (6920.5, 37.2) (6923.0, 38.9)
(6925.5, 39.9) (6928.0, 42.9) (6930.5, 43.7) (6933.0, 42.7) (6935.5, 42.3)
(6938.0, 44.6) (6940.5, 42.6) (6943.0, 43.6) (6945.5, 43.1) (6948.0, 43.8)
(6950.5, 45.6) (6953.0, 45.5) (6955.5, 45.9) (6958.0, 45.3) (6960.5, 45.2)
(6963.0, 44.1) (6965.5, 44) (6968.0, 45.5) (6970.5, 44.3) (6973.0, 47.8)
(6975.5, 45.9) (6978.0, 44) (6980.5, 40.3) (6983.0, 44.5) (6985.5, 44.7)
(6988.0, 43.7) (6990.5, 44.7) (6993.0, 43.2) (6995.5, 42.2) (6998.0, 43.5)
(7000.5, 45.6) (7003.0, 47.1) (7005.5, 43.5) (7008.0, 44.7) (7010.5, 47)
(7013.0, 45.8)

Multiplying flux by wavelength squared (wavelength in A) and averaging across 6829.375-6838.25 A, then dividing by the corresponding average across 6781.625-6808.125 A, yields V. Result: 0.99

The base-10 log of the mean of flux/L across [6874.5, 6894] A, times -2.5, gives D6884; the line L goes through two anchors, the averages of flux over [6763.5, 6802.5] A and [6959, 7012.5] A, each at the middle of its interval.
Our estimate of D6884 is 0.07 mag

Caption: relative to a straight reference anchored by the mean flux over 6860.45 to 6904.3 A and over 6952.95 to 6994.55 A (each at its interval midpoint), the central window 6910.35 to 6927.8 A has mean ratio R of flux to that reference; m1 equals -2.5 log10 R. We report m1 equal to 0.07 mag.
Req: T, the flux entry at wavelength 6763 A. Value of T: 42.3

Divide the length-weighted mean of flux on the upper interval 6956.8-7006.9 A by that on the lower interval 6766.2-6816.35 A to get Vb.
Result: 1.10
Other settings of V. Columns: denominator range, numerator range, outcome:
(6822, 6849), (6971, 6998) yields 1.14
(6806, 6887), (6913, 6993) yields 1.13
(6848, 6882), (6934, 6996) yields 1.15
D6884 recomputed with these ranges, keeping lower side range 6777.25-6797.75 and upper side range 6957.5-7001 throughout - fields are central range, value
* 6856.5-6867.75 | 0.052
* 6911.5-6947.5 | 0.046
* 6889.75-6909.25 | 0.029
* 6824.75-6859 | 0.037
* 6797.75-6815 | 0.021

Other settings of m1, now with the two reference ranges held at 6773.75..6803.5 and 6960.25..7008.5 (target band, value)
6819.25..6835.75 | 0.05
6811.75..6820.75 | 0.05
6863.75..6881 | 0.07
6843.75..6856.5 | 0.03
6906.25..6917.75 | 0.08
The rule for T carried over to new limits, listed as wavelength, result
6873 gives 40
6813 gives 38.5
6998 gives 43.5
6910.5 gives 39.7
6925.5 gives 39.9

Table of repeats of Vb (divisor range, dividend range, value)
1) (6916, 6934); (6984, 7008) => 1.08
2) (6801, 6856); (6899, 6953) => 1.04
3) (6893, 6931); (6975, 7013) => 1.10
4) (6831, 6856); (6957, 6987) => 1.10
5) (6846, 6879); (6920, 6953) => 1.08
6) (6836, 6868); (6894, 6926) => 0.99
